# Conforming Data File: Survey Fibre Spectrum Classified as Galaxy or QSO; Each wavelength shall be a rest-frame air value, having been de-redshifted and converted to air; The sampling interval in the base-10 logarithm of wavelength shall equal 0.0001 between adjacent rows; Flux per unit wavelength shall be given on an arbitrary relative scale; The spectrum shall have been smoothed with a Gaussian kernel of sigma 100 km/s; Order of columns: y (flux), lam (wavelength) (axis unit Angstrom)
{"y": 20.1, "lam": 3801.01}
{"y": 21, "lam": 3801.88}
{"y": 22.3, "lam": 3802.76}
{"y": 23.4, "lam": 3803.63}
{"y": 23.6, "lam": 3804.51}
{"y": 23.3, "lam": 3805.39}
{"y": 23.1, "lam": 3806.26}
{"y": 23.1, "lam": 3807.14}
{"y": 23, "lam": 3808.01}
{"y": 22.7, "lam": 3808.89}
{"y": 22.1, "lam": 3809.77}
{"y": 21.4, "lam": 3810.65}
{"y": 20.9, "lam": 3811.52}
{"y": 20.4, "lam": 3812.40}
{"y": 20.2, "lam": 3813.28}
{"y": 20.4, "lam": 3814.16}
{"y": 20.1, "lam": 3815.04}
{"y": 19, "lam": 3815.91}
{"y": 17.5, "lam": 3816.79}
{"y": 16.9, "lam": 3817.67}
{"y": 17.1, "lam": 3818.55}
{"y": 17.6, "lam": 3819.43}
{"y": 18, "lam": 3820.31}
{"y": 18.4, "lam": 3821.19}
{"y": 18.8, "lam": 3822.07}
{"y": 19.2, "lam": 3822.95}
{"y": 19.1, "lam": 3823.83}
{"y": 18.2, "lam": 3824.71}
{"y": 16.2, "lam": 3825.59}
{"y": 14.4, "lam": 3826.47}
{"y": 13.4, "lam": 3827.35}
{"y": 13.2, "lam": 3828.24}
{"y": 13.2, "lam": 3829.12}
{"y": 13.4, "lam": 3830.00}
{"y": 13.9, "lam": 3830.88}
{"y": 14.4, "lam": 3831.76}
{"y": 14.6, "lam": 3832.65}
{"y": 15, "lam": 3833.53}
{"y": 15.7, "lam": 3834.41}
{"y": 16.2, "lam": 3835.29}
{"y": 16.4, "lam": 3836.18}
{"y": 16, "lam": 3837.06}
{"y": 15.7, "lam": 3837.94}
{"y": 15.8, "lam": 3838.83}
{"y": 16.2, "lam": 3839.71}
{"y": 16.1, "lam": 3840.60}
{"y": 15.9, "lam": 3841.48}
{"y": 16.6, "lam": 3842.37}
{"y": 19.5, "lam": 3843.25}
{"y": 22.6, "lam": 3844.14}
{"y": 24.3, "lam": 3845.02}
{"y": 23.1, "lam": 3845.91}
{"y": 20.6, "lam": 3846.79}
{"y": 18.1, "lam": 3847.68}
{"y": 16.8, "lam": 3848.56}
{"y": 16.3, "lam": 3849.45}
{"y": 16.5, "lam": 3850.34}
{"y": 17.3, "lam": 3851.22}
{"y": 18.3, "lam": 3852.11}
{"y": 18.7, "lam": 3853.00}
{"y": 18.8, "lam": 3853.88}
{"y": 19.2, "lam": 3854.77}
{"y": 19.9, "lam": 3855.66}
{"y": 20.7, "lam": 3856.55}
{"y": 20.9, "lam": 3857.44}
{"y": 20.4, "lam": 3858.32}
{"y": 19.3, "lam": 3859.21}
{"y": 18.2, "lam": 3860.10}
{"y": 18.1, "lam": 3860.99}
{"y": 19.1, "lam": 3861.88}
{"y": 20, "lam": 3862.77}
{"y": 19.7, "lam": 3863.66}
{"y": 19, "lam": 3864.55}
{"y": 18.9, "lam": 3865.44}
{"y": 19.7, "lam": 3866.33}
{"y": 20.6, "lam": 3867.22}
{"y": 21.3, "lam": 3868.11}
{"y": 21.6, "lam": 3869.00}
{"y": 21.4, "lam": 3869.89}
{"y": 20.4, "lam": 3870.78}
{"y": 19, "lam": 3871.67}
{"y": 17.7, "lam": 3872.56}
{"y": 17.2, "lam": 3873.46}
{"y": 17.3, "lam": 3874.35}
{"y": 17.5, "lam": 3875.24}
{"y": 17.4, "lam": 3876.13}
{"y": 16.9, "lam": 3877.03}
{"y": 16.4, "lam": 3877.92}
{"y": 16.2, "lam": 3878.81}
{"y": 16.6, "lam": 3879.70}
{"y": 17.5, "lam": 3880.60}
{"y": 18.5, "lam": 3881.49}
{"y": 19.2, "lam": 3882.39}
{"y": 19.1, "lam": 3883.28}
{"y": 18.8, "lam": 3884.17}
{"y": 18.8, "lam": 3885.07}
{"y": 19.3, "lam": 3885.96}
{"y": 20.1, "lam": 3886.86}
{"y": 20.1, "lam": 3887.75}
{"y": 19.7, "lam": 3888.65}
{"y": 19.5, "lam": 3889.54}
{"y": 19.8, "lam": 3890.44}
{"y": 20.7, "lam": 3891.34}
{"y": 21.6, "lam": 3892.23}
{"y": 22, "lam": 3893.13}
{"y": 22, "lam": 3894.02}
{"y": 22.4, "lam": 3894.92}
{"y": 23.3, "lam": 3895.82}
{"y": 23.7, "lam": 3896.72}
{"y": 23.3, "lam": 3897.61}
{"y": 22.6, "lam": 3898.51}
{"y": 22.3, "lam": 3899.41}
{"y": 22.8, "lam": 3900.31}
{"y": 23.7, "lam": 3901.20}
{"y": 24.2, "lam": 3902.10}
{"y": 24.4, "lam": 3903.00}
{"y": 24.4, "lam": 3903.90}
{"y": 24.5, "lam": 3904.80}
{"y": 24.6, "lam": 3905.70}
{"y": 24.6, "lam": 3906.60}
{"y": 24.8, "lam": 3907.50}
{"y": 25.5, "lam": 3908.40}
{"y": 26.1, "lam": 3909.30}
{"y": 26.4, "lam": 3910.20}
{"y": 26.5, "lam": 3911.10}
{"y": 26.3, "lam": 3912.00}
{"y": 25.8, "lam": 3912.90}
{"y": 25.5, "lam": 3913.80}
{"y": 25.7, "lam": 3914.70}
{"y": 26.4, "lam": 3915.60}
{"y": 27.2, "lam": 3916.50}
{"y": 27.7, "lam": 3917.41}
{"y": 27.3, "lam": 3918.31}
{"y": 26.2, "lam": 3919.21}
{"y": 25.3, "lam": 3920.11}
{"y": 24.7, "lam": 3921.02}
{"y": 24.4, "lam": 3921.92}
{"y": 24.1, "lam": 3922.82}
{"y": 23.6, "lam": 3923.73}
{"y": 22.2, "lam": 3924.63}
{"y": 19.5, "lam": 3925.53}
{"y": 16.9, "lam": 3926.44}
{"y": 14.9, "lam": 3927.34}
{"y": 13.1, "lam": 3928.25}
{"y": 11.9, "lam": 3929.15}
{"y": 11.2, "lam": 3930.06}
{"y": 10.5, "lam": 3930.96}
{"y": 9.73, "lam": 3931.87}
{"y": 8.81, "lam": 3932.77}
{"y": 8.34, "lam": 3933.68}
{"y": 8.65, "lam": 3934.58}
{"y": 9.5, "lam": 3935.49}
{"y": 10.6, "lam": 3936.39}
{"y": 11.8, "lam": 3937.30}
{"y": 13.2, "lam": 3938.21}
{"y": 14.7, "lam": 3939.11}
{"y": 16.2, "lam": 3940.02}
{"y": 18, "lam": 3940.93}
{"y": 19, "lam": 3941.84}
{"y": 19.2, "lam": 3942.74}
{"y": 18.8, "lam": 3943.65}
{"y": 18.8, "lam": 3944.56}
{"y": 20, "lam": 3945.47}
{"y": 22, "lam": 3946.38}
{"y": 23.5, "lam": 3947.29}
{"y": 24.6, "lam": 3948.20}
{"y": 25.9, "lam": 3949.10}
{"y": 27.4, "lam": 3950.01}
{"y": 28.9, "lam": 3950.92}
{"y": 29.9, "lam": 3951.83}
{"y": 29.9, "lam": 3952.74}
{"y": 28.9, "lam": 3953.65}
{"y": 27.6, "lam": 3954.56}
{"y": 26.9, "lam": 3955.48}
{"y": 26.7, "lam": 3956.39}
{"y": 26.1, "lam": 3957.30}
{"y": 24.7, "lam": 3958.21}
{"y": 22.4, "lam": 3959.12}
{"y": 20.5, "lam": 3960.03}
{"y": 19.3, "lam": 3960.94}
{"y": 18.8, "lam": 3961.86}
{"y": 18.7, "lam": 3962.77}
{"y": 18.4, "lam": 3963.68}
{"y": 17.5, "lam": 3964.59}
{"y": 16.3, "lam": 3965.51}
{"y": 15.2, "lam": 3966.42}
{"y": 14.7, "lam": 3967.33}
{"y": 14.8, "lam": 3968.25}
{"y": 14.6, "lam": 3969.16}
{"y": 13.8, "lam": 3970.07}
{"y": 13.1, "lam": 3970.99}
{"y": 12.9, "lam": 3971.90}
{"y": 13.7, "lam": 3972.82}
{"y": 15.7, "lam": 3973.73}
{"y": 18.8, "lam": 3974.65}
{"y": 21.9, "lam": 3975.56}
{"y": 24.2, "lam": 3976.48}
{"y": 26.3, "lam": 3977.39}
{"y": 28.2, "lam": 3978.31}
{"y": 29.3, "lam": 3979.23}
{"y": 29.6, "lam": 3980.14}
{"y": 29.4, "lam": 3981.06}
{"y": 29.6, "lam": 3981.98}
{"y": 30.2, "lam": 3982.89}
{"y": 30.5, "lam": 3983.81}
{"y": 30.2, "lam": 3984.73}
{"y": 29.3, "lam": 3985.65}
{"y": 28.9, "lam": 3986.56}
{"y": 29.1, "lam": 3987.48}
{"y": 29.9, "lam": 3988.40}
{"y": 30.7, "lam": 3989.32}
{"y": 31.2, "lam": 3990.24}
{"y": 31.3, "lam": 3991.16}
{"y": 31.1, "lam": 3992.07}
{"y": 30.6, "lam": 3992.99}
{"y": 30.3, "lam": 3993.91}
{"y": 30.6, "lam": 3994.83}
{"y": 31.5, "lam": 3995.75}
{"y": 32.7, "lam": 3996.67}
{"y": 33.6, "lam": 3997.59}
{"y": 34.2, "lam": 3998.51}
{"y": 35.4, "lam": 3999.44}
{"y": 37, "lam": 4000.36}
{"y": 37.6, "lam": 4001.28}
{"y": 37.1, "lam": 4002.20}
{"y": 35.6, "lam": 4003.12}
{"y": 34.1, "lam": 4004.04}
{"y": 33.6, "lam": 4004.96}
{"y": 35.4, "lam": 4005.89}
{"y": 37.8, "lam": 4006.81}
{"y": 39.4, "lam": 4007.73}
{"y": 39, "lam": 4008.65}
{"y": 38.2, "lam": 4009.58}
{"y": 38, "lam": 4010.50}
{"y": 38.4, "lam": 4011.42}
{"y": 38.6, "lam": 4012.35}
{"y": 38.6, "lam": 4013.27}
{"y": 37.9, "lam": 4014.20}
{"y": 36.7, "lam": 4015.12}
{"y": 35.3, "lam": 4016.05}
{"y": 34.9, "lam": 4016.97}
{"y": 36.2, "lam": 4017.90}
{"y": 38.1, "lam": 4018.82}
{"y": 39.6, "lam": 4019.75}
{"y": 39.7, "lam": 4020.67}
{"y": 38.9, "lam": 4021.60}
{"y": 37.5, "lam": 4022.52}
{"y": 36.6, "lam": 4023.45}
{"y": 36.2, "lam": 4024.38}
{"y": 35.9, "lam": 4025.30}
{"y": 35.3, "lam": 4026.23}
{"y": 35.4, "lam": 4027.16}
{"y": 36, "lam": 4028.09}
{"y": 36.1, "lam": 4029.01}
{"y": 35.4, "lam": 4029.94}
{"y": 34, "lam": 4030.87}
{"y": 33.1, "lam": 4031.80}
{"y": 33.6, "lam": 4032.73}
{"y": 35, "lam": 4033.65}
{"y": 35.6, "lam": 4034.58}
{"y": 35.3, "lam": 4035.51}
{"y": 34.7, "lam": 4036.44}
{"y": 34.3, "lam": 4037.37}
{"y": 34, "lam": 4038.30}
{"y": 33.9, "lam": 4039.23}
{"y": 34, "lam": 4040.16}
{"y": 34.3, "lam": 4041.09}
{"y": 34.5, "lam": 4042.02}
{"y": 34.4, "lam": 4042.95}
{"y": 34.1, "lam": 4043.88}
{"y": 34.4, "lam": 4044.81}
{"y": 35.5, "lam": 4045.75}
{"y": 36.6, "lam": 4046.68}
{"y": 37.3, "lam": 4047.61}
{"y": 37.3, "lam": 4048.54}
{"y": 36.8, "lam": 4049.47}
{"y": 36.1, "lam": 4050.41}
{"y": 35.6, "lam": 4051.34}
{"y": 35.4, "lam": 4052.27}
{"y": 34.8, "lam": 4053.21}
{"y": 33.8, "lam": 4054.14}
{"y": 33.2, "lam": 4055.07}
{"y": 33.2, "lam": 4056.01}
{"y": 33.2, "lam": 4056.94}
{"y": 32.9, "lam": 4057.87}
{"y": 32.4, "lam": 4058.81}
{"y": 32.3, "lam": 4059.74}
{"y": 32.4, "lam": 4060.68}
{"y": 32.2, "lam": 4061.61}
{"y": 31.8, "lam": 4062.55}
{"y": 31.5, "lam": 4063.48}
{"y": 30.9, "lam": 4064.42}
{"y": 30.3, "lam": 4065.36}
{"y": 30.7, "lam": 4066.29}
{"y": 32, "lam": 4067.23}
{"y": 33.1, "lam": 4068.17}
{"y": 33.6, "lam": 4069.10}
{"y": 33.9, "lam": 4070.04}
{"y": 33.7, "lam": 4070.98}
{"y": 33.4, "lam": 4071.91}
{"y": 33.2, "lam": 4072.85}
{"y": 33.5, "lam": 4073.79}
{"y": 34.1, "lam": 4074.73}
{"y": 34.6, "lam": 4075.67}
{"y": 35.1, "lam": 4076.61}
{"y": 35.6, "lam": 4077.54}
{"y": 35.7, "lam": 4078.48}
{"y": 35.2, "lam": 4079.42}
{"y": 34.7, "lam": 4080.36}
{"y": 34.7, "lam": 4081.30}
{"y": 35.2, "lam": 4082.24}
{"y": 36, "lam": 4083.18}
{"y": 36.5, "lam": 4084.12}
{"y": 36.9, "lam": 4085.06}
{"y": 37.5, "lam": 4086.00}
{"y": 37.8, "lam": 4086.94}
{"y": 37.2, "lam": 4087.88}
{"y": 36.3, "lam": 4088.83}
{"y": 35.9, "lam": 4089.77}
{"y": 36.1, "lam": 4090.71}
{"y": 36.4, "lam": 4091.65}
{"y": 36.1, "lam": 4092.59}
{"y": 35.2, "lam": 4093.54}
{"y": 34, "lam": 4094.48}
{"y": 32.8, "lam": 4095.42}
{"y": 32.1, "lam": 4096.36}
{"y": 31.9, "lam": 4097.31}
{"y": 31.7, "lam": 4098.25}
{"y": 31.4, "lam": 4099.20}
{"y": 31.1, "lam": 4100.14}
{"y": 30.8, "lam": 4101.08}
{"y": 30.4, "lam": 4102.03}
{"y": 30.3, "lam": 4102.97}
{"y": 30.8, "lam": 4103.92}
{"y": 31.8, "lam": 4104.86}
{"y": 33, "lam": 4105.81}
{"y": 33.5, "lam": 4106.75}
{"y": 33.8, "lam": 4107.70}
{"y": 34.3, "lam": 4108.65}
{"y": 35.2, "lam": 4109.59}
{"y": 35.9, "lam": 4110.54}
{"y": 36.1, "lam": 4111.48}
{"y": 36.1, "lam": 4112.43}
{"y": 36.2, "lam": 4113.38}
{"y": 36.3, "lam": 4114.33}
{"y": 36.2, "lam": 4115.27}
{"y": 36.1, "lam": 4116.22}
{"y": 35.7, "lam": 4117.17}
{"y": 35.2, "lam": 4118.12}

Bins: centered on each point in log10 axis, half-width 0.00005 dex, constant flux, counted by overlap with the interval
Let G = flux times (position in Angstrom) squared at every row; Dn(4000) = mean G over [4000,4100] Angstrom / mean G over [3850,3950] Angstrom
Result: 1.9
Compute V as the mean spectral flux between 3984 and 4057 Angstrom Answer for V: 34.9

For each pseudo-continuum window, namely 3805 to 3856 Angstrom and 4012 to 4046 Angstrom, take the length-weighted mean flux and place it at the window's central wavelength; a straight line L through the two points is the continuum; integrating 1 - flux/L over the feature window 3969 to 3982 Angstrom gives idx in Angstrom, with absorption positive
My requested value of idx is 4.1 Angstrom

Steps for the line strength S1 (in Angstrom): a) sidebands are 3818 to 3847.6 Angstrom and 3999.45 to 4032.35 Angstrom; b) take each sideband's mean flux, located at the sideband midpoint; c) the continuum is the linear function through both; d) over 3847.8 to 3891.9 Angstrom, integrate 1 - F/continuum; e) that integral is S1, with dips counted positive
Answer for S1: 4.24 Angstrom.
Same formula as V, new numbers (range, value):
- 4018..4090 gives 34.8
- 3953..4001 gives 25.2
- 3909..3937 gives 19.8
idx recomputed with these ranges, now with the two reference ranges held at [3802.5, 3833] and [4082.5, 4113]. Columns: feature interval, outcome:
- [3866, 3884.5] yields 2.8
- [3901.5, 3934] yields 3.1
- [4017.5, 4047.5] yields -4.9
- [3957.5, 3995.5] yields 5.5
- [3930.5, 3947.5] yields 7.2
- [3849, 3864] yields 1.4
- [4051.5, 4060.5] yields -0.4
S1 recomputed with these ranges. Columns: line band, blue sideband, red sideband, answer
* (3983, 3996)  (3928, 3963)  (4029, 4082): -2.71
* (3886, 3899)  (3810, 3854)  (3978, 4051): 0.99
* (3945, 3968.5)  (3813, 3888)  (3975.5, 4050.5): 4.75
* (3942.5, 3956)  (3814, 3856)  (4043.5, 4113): 0.16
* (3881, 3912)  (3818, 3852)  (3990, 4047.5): 1.08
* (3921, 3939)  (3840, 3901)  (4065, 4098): 6.87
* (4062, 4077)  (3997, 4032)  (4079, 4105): 0.89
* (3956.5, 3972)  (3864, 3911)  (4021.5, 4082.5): 5.18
